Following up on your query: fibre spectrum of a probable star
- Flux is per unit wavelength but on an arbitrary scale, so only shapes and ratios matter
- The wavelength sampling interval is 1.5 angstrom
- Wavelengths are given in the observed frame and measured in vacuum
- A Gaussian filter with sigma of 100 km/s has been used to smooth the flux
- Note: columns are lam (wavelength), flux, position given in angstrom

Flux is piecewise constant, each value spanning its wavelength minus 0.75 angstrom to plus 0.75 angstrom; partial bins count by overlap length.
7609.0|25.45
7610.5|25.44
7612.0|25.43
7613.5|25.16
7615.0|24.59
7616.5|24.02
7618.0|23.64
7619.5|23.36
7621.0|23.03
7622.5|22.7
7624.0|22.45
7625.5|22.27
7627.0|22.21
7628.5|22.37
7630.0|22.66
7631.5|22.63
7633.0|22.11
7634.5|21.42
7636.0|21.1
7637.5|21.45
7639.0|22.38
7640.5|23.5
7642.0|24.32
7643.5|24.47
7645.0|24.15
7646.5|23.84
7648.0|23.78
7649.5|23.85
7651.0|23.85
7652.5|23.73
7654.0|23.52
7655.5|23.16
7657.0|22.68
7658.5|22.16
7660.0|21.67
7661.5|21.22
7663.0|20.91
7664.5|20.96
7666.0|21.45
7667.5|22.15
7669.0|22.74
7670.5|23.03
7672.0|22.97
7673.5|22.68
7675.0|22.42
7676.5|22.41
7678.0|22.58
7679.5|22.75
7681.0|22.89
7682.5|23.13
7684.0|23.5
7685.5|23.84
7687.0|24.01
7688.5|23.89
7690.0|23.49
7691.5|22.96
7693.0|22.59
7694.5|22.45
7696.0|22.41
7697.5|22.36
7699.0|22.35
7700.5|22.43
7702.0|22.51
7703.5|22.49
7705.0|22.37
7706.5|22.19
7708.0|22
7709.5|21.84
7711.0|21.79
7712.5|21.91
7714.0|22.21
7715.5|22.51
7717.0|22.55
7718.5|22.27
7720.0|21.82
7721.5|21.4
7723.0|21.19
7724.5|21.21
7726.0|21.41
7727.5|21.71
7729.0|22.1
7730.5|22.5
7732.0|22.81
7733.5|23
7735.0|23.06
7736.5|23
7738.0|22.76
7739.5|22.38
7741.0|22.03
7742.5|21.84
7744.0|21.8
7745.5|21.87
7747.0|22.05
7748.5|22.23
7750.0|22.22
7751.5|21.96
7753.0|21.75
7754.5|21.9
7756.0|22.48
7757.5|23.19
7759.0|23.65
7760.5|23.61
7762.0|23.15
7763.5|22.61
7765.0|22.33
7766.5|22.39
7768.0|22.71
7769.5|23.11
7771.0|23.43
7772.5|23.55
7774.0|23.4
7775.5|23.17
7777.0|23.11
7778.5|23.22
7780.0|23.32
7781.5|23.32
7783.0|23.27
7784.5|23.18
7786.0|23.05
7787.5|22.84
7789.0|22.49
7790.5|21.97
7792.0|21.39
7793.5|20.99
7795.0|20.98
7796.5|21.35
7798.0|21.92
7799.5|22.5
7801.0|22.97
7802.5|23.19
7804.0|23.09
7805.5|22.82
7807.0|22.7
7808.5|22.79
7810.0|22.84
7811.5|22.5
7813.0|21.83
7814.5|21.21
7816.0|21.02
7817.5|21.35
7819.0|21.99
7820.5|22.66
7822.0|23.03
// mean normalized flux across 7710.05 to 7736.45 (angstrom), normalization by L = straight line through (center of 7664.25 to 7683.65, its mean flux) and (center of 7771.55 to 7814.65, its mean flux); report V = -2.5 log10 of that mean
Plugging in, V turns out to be 0.02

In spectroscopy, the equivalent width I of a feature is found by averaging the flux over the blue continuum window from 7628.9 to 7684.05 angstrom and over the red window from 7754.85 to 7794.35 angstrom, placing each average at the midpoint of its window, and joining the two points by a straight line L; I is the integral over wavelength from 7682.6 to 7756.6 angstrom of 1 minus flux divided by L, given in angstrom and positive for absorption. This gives 1.4 angstrom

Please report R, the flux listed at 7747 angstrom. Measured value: 22.05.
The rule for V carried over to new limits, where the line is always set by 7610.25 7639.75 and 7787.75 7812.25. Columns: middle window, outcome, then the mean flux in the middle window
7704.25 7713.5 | 0.03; 22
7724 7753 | 0.02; 22.2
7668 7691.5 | -0.01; 23.1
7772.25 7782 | -0.04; 23.3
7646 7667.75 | 0.01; 22.6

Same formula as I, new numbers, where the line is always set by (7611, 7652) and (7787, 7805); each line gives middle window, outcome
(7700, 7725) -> 0.7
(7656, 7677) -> 0.8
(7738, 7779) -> -0.5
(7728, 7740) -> -0.1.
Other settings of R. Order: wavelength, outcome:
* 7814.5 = 21.21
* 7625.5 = 22.27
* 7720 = 21.82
